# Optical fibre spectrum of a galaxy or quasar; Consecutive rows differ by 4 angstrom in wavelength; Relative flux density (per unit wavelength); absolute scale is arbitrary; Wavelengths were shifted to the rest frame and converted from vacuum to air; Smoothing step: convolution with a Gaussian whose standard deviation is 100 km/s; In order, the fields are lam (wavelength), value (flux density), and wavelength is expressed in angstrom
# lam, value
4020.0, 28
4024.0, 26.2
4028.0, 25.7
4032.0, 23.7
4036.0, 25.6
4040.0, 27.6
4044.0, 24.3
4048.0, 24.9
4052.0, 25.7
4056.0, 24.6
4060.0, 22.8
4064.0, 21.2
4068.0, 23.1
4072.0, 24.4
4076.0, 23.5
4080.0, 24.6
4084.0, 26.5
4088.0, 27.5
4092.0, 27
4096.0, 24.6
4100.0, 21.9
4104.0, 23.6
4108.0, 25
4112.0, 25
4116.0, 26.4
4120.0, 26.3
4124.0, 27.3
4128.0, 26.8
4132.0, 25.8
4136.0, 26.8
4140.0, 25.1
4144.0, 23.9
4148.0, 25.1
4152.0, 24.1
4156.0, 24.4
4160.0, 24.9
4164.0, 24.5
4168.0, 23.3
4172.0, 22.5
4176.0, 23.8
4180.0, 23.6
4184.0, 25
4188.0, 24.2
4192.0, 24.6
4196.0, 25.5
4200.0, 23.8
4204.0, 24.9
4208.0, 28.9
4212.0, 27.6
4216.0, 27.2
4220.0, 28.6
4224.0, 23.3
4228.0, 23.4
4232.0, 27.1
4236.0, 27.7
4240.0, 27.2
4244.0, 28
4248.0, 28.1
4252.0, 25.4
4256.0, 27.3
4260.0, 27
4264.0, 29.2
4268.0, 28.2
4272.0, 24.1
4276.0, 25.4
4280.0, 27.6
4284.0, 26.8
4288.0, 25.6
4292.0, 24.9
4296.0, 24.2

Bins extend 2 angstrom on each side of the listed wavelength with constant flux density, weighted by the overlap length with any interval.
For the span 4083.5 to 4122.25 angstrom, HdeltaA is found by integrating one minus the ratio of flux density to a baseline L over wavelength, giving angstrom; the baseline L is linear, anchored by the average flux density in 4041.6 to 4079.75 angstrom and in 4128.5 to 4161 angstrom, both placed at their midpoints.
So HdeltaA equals -1.34 angstrom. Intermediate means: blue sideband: 23.9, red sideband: 25.1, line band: 25.3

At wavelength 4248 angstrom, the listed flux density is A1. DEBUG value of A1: 28.1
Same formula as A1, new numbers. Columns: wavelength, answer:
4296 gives 24.2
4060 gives 22.8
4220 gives 28.6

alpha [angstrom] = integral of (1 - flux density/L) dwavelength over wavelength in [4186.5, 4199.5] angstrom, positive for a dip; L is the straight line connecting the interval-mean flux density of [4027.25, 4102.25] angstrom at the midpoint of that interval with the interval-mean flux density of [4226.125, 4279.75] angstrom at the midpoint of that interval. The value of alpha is 0.7 angstrom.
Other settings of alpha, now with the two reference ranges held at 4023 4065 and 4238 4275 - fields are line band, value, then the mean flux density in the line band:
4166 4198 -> 2.7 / 24.1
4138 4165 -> 1.5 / 24.6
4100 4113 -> 0.7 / 24.1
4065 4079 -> 0.9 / 23.6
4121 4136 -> -0.5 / 26.6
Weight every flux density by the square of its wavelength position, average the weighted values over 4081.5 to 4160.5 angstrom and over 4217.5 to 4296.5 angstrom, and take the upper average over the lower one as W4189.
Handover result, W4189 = 1.11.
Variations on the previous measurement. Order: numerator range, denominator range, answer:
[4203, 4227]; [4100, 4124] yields 1.11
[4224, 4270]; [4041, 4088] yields 1.21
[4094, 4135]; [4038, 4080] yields 1.07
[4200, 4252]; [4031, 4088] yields 1.18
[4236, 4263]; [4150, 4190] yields 1.18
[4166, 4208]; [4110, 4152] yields 0.97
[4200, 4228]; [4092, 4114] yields 1.14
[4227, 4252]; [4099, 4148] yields 1.12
